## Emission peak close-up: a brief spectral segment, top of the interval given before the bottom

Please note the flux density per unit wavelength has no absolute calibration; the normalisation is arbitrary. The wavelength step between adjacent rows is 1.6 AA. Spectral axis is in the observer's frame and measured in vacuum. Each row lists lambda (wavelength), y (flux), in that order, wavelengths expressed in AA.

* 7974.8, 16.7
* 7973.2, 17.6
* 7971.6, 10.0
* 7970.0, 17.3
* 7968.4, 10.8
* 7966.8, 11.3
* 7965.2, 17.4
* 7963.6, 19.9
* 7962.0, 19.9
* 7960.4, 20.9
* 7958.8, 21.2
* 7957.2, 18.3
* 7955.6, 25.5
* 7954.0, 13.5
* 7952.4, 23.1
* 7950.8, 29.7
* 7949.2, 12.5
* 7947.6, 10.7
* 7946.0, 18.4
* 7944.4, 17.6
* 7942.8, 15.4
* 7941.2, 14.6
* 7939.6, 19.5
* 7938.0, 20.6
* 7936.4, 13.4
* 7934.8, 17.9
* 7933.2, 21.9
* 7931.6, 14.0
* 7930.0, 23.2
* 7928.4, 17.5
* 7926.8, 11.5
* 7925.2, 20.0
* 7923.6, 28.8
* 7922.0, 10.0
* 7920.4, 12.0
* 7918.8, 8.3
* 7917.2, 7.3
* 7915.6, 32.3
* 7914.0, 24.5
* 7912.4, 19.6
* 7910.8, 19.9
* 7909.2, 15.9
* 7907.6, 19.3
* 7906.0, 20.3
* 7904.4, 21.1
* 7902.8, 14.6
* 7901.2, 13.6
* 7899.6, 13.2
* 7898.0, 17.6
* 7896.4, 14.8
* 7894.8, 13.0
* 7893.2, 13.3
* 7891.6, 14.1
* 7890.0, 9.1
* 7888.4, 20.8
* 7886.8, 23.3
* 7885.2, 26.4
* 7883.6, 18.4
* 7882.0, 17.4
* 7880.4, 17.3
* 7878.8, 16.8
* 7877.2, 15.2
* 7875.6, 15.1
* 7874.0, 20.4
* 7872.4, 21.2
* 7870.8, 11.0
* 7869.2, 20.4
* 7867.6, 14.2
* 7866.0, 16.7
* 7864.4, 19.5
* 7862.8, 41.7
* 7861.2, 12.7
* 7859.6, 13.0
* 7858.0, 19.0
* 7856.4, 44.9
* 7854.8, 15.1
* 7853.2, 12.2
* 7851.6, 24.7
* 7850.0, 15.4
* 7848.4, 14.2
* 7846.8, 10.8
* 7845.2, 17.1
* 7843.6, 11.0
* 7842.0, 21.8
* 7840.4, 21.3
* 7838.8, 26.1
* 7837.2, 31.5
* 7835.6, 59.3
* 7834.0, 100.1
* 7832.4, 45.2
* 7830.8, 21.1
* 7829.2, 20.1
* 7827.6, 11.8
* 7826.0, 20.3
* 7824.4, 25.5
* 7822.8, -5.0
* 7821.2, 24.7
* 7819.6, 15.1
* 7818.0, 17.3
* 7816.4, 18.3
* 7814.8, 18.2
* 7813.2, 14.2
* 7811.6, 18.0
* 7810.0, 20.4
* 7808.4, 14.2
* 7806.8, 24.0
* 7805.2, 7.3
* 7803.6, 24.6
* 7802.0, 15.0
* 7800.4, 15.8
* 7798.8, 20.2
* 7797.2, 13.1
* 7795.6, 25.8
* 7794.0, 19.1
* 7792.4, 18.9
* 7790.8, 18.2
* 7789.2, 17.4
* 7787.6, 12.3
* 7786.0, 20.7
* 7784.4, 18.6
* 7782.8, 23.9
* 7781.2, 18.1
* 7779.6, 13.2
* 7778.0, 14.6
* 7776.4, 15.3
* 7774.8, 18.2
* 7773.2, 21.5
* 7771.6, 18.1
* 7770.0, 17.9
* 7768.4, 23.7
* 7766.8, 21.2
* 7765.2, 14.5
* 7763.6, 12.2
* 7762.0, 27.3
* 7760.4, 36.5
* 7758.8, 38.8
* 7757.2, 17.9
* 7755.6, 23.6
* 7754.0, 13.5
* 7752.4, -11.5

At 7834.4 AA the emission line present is [O III]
